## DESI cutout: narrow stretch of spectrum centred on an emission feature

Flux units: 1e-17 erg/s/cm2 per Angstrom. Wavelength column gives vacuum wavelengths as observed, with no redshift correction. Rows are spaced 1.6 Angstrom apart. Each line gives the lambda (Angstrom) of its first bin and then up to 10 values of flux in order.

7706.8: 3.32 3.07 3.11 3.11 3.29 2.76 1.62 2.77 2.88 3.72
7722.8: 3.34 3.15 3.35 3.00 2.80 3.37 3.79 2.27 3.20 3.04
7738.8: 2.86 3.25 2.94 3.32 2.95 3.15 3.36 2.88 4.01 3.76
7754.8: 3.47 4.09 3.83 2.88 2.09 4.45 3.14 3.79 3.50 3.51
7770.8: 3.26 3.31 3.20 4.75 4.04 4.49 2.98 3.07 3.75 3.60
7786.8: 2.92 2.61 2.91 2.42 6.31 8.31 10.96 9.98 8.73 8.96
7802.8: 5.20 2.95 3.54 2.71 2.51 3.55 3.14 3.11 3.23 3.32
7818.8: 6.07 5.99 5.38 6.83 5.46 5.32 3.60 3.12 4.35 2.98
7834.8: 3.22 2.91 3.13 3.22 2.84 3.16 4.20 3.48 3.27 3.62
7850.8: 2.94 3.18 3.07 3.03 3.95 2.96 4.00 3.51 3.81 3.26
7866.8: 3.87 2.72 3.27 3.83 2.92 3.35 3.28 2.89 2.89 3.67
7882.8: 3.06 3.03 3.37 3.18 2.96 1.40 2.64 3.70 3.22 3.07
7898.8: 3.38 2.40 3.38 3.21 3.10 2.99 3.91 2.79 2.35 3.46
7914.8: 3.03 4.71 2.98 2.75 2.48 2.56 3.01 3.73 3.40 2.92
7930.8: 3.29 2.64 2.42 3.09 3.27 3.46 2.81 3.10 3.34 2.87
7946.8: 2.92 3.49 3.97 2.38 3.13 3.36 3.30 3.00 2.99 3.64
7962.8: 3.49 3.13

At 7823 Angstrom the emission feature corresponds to [N II]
